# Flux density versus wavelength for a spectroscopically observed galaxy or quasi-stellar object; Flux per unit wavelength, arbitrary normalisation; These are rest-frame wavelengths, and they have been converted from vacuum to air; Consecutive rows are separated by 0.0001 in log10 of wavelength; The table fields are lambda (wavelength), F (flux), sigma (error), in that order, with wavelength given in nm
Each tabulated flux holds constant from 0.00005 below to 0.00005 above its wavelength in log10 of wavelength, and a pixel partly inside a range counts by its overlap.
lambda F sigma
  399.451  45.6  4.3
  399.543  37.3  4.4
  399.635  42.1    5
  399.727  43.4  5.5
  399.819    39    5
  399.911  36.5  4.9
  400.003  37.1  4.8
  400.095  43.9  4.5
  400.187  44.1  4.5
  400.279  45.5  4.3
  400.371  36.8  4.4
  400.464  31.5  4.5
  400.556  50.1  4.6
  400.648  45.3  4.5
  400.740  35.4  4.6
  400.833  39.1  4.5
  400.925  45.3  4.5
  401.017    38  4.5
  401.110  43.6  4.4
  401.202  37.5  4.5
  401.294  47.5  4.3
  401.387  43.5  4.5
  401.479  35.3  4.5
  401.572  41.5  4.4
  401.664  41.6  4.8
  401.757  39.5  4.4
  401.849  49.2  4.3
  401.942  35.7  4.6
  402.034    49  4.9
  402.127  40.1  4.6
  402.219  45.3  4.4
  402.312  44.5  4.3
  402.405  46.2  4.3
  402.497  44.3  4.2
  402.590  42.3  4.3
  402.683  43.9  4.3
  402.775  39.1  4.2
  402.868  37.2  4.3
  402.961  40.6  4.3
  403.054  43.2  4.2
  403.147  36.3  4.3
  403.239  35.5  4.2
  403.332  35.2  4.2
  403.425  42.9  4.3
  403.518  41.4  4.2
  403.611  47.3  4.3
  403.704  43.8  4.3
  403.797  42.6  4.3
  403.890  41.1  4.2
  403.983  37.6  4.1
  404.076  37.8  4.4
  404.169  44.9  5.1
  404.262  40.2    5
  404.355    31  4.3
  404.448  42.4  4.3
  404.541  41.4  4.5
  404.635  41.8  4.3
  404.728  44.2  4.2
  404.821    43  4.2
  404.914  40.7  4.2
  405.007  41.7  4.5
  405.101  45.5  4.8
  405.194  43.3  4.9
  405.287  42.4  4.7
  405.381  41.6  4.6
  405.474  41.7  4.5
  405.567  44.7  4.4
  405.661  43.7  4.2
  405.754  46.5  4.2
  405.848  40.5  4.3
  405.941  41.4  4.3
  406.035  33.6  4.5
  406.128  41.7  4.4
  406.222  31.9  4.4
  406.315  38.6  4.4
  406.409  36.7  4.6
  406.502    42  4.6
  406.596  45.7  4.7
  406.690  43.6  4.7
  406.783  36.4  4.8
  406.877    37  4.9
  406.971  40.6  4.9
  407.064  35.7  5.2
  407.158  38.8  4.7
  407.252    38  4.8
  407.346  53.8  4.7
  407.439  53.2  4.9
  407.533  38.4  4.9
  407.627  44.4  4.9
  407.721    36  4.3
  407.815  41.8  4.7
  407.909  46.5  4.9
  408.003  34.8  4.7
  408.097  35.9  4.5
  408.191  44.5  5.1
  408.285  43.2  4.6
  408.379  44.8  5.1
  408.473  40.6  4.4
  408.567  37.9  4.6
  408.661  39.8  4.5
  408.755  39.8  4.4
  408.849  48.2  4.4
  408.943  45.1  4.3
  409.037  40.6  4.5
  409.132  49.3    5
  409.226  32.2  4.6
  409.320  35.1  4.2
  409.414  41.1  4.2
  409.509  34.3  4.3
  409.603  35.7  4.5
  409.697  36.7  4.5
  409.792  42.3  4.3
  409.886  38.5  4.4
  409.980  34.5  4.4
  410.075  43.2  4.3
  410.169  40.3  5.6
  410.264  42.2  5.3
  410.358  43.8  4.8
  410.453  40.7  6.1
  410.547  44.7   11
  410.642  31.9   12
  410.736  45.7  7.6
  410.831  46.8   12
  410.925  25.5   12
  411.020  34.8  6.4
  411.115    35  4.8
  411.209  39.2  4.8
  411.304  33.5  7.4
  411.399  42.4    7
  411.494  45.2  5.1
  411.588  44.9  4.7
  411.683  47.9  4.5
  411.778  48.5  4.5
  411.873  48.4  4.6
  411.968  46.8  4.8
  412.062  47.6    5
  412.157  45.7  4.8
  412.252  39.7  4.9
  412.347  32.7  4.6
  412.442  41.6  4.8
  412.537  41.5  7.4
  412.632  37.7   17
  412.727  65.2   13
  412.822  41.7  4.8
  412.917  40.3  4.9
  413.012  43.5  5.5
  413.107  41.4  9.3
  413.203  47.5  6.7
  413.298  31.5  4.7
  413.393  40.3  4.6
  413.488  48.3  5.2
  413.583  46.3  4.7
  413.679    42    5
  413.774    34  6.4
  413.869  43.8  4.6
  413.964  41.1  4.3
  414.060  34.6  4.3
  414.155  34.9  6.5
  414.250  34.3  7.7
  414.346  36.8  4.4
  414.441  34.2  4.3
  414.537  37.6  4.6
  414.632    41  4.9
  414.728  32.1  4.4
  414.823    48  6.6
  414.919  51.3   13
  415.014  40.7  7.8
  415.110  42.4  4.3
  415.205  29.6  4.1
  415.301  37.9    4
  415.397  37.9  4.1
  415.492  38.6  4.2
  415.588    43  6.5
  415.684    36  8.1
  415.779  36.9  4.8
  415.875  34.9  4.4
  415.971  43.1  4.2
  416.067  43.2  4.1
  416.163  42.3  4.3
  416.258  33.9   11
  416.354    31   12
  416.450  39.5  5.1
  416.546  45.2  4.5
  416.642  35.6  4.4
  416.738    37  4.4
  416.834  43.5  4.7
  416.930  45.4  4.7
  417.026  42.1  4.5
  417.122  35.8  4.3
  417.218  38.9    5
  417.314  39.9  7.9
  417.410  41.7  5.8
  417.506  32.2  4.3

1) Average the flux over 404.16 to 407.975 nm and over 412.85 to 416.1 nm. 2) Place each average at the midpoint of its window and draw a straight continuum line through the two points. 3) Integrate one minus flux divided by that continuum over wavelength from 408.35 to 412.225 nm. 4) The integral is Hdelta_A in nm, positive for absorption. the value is -0.05 nm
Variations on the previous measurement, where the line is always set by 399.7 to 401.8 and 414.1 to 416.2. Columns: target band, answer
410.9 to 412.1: -0.072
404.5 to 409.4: -0.160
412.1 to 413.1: -0.094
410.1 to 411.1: -0.001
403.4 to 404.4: -0.012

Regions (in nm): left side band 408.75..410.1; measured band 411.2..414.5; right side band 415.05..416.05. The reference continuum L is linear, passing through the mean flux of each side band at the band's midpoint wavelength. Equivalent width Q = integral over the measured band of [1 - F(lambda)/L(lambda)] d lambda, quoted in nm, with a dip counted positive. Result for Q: -0.25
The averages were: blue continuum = 39.7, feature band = 41.9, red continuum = 38.2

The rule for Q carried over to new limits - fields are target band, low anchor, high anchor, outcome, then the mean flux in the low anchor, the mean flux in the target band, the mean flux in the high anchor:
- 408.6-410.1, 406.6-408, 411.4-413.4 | 0.099 nm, 41.6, 39.7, 43.8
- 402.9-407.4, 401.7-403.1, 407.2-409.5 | 0.143 nm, 42.7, 40.9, 41.7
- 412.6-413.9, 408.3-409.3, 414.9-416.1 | -0.098 nm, 41.7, 43.2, 39.3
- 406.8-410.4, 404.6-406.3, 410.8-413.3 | 0.104 nm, 41.6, 40.7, 42.3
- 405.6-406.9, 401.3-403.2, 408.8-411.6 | 0.026 nm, 42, 40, 39.7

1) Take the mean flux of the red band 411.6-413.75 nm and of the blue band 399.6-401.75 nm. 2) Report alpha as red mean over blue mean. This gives 1.07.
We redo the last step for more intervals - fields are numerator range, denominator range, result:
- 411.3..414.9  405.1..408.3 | 1.02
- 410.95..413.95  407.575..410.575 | 1.05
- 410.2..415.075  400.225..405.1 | 1.00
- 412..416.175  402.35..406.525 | 0.99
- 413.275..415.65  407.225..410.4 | 0.96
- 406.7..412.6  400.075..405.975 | 0.98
